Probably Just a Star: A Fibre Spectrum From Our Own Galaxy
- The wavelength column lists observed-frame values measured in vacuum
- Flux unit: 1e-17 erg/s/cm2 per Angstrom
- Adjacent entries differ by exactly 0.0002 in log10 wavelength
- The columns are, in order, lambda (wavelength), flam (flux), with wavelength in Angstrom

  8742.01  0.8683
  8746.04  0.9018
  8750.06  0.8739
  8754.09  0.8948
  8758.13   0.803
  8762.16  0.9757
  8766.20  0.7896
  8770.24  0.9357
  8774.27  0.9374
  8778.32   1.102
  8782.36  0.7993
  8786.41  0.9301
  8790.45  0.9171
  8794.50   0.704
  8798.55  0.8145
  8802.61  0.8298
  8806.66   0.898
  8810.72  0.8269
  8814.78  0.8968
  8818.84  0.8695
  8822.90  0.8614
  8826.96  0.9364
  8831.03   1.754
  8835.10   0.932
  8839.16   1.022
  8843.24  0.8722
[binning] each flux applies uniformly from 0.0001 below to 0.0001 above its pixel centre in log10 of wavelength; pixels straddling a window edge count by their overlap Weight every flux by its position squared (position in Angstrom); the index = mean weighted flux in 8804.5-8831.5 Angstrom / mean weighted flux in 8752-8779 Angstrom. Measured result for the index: 1.07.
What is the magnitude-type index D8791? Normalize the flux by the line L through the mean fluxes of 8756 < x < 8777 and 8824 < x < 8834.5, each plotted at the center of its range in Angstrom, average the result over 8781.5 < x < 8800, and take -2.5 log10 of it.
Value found 0.23 mag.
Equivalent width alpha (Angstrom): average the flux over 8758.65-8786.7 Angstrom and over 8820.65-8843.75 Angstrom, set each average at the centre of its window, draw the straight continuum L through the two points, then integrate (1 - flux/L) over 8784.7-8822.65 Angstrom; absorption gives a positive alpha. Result 5.5 Angstrom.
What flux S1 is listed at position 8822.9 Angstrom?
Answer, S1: 0.8614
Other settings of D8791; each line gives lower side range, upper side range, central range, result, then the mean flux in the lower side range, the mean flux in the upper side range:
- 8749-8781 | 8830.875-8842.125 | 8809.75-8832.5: 0.07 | 0.913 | 1.12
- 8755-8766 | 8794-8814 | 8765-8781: -0.10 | 0.873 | 0.828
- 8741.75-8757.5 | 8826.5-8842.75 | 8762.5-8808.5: 0.13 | 0.879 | 1.15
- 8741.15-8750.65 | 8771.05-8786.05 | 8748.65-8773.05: 0.04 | 0.885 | 0.944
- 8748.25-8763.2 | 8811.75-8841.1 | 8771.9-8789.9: -0.01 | 0.881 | 1.03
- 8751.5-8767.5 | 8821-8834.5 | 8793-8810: 0.27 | 0.869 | 1.16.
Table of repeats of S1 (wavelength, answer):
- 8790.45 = 0.9171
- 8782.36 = 0.7993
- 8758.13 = 0.803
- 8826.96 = 0.9364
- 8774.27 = 0.9374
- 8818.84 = 0.8695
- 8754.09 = 0.8948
